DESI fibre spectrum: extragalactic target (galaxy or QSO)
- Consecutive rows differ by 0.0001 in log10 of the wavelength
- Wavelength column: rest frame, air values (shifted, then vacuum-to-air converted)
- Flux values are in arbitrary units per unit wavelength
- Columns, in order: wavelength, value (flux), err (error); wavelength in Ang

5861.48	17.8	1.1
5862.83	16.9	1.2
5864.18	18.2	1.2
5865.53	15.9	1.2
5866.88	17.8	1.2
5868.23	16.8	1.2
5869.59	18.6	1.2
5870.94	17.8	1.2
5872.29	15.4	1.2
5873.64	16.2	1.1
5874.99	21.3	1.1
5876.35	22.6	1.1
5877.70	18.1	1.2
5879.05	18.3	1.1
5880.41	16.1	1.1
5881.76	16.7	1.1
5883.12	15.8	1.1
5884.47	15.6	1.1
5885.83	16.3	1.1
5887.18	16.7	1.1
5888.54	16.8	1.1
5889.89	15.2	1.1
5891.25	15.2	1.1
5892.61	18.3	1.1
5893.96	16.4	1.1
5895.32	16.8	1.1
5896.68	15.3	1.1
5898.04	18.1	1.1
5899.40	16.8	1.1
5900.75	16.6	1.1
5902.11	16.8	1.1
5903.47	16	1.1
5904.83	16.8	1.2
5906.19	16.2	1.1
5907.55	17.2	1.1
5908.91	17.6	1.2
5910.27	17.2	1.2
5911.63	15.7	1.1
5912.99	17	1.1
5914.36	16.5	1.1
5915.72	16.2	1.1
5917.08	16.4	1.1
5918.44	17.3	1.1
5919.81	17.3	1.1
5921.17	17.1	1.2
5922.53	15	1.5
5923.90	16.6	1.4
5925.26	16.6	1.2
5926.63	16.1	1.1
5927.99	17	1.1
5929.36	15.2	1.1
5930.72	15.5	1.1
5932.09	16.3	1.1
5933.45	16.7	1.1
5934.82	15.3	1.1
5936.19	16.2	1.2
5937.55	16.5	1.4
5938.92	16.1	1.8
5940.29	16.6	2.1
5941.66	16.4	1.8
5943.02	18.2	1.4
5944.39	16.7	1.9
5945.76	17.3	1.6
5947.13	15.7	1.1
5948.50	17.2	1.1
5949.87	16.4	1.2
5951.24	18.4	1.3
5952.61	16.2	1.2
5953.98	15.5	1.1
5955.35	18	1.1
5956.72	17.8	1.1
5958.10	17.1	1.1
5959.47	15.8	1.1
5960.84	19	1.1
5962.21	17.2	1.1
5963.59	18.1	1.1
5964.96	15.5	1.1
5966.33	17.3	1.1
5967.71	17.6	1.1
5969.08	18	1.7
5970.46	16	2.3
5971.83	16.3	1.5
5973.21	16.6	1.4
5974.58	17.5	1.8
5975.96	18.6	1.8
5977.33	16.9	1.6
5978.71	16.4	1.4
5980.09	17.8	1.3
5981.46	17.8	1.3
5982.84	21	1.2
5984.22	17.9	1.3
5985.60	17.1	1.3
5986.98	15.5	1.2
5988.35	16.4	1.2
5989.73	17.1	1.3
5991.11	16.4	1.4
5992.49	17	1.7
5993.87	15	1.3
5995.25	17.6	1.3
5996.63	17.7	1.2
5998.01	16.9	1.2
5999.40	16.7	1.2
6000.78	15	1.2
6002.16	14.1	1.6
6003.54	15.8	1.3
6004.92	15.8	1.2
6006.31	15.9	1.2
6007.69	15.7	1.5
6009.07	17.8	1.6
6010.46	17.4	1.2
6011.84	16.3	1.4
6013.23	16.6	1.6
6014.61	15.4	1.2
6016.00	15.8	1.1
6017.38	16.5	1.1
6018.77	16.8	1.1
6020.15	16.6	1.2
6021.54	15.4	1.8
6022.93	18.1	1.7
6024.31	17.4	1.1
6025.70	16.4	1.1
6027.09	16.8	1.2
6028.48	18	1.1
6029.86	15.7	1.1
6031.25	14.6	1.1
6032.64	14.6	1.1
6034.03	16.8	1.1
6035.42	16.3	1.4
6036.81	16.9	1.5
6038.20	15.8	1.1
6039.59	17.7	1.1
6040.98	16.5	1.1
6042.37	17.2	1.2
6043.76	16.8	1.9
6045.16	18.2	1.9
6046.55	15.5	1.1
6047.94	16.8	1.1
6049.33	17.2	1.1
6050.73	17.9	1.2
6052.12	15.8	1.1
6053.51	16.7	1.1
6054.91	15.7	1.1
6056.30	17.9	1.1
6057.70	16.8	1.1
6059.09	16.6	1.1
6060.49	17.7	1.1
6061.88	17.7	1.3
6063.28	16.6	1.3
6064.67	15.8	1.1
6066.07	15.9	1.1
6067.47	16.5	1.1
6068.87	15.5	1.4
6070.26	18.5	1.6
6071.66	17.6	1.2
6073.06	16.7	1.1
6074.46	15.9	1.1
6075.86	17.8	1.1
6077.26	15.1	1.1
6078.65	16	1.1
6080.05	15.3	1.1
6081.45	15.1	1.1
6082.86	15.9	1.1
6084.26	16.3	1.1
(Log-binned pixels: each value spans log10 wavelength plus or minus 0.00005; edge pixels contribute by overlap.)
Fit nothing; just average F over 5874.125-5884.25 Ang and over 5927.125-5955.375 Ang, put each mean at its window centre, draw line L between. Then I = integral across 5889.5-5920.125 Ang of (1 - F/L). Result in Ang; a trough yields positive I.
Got 1.52 Ang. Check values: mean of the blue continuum 18.2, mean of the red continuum 16.5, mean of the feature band 16.6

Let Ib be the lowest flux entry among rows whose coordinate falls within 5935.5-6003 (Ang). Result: 14.1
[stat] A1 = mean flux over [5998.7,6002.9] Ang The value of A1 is 15.3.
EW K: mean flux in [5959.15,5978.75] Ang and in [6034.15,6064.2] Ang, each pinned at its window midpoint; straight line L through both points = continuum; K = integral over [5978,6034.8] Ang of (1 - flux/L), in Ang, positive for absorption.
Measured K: 1.5 Ang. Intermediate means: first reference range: 17.2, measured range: 16.6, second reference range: 16.9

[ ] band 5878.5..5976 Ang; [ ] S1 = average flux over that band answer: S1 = 16.7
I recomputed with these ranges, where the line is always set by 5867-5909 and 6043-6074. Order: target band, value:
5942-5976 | -0.26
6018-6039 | 0.56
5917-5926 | 0.20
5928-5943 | 0.68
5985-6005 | 0.74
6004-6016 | 0.40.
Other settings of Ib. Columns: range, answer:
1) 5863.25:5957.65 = 15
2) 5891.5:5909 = 15.3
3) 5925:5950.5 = 15.2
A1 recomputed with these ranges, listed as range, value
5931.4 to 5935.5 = 16.1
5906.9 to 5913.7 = 16.9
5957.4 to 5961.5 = 17.3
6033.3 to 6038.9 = 16.4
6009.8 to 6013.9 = 16.8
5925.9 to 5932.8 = 16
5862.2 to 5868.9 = 17.1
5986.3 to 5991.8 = 16.4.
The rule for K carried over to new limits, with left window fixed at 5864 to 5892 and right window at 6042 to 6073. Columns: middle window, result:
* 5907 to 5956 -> 1.44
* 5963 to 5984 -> -0.53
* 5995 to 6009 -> 0.67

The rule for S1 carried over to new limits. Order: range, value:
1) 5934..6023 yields 16.8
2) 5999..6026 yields 16.3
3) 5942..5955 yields 16.9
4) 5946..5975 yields 17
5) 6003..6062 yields 16.6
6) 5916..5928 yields 16.6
